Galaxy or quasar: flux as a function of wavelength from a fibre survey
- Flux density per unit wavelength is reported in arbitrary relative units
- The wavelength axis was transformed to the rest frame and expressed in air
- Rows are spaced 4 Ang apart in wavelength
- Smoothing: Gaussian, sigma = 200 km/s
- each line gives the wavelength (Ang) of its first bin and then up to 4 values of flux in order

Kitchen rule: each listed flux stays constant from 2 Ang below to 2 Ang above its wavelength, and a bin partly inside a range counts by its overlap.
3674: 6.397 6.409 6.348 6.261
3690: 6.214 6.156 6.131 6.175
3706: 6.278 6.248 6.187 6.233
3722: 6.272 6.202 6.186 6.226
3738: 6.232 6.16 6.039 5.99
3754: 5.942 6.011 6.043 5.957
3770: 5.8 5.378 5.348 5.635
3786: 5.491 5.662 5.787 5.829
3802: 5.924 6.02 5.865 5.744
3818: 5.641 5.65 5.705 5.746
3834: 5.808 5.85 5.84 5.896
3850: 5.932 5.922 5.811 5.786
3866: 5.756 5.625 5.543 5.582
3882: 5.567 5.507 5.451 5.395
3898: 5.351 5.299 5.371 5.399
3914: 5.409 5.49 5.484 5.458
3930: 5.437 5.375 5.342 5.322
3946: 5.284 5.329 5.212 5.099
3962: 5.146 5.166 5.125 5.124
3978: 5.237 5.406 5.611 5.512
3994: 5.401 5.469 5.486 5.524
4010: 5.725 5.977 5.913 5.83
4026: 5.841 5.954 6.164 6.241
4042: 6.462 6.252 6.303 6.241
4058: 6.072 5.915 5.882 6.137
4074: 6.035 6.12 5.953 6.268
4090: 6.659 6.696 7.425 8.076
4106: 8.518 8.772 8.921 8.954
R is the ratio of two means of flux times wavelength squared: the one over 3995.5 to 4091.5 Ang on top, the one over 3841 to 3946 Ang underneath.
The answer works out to 1.17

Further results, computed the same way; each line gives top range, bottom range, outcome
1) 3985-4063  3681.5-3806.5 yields 1.14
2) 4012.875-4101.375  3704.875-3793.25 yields 1.22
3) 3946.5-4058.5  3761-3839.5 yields 1.10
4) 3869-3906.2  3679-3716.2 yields 0.97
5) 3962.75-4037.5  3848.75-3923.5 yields 1.07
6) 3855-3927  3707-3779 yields 0.99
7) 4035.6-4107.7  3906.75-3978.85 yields 1.31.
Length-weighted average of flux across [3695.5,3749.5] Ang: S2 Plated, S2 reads 6.19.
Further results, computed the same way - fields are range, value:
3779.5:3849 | 5.77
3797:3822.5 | 5.82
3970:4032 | 5.59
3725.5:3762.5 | 6.1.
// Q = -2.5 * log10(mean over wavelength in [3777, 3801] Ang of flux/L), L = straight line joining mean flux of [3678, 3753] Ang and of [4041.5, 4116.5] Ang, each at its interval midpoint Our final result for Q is 0.12 mag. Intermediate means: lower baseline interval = 6.2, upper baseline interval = 6.79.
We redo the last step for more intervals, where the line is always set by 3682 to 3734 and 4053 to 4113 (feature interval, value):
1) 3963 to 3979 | 0.268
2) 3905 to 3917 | 0.203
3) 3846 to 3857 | 0.091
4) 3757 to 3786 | 0.108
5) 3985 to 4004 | 0.206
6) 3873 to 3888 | 0.166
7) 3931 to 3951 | 0.224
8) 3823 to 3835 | 0.117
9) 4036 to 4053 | 0.066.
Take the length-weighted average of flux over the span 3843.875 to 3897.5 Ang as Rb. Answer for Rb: 5.67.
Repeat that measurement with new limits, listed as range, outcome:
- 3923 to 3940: 5.41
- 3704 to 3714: 6.25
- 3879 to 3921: 5.43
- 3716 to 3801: 5.92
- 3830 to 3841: 5.81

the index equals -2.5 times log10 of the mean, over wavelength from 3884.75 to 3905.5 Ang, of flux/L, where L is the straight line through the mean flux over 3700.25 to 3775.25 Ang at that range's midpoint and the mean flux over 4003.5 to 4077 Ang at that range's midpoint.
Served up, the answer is 0.13 mag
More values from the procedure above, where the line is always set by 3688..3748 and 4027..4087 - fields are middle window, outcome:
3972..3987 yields 0.15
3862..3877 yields 0.09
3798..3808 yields 0.04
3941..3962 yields 0.17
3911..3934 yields 0.13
